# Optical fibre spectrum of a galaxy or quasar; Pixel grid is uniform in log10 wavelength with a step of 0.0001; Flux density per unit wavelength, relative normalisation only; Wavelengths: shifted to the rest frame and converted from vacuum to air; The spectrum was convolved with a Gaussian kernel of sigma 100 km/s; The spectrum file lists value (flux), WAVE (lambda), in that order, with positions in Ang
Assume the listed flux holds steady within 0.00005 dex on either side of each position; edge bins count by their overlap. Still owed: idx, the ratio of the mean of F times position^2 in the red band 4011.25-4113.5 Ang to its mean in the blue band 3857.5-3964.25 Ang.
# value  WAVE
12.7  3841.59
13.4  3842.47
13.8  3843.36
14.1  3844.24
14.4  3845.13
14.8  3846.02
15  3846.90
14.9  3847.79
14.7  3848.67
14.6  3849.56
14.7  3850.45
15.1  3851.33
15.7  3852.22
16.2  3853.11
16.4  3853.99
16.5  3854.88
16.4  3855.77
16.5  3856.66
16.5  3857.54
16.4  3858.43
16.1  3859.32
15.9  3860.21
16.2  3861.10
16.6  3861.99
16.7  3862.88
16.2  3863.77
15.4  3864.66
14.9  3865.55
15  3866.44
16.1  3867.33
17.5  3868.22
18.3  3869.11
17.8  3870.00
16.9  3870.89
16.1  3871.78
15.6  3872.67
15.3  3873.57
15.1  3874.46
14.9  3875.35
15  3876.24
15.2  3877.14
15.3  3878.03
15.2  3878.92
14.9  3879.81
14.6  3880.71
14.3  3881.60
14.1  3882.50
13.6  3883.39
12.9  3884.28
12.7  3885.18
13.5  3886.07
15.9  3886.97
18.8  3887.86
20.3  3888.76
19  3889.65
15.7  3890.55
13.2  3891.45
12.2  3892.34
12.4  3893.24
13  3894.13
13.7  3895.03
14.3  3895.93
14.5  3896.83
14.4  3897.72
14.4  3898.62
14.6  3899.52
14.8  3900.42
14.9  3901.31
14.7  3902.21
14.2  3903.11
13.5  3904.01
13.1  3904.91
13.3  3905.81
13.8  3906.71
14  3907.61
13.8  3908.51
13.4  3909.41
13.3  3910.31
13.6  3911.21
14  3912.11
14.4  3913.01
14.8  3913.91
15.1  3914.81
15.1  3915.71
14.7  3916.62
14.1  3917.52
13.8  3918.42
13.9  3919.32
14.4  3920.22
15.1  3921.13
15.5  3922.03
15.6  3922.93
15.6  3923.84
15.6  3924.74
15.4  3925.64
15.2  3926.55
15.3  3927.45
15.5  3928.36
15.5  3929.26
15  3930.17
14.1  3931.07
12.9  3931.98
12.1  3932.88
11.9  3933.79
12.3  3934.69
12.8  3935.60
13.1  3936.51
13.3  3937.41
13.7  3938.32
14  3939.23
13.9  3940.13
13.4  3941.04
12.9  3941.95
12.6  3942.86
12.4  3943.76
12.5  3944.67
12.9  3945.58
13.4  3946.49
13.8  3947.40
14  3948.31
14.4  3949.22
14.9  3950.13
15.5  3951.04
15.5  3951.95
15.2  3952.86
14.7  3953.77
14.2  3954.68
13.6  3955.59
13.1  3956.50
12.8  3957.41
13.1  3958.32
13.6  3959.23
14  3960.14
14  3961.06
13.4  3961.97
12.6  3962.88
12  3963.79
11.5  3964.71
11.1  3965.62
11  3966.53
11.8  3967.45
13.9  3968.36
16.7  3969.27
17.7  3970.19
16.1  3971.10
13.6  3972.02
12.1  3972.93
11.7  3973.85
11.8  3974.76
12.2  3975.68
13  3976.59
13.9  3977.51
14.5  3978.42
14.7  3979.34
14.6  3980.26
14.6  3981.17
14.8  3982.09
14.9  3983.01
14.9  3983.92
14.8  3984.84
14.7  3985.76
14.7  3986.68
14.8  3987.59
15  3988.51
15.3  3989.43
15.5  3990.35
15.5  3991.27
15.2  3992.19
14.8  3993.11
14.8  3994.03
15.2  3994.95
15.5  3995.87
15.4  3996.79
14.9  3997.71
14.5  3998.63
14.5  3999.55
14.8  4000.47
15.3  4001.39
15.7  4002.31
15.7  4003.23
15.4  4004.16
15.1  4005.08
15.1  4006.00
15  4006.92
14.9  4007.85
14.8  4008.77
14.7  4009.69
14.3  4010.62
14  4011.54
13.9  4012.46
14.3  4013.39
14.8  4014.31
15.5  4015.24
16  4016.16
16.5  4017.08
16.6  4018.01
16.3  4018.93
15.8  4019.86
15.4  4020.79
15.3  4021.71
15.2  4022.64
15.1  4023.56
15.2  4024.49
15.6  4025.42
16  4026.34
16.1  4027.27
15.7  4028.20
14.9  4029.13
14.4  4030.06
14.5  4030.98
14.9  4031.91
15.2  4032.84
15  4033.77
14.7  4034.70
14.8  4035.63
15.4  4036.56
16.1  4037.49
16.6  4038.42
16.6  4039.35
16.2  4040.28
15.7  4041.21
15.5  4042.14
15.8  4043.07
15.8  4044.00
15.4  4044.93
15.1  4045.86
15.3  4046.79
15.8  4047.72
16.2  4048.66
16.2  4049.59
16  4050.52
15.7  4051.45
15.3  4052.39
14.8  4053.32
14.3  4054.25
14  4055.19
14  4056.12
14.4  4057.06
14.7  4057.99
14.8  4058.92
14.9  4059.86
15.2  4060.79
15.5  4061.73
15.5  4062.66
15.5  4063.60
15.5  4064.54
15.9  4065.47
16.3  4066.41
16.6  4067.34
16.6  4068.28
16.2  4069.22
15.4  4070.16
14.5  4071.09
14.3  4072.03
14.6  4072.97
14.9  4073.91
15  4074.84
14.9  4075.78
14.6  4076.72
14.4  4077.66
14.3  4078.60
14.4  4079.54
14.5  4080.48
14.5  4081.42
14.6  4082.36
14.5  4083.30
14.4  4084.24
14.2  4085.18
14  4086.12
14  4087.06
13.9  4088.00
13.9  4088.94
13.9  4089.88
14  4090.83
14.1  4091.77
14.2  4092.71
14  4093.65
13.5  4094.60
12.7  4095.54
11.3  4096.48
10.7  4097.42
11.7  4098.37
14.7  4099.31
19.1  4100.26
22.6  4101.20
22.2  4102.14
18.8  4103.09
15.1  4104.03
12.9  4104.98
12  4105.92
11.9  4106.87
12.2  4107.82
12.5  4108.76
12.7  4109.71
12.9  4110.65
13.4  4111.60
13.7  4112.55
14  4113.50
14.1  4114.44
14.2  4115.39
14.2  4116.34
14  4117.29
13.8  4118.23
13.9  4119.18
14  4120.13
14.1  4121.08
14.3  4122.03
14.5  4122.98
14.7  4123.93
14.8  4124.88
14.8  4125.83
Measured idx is 1.11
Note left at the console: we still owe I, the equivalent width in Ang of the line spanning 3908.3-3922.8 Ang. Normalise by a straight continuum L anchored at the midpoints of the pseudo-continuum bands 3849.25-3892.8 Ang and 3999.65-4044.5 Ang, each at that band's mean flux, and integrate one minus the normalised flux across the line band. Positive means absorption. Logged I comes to 1.1 Ang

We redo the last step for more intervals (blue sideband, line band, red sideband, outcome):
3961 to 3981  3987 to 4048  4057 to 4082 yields -4.69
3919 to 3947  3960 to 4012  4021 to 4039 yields 1.24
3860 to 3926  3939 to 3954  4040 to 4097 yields 1.05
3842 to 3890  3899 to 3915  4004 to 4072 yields 1.52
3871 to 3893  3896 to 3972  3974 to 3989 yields 3.49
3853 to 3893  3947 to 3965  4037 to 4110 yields 1.84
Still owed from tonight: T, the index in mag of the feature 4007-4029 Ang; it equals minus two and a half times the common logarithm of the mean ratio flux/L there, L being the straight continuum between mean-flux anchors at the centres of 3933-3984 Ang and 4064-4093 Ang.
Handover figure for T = -0.08 mag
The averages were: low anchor 13.6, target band 15.3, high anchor 14.7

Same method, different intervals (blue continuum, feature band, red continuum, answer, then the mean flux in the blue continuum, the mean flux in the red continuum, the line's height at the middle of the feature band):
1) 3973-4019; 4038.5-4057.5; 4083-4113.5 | -0.07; 14.8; 14.2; 14.5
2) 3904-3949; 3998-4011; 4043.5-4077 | -0.02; 14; 15.3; 14.7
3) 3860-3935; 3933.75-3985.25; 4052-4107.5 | 0.09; 14.8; 14.8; 14.8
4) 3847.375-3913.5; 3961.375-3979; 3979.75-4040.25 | 0.15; 15.1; 15.2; 15.2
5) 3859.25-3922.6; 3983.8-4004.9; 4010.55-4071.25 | 0.01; 14.9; 15.4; 15.2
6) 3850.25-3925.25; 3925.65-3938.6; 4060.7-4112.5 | 0.09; 15.1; 14.6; 15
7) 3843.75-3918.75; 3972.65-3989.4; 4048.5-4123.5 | 0.06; 15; 14.6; 14.8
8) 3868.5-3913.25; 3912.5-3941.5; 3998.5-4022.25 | 0.04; 14.7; 15.2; 14.9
